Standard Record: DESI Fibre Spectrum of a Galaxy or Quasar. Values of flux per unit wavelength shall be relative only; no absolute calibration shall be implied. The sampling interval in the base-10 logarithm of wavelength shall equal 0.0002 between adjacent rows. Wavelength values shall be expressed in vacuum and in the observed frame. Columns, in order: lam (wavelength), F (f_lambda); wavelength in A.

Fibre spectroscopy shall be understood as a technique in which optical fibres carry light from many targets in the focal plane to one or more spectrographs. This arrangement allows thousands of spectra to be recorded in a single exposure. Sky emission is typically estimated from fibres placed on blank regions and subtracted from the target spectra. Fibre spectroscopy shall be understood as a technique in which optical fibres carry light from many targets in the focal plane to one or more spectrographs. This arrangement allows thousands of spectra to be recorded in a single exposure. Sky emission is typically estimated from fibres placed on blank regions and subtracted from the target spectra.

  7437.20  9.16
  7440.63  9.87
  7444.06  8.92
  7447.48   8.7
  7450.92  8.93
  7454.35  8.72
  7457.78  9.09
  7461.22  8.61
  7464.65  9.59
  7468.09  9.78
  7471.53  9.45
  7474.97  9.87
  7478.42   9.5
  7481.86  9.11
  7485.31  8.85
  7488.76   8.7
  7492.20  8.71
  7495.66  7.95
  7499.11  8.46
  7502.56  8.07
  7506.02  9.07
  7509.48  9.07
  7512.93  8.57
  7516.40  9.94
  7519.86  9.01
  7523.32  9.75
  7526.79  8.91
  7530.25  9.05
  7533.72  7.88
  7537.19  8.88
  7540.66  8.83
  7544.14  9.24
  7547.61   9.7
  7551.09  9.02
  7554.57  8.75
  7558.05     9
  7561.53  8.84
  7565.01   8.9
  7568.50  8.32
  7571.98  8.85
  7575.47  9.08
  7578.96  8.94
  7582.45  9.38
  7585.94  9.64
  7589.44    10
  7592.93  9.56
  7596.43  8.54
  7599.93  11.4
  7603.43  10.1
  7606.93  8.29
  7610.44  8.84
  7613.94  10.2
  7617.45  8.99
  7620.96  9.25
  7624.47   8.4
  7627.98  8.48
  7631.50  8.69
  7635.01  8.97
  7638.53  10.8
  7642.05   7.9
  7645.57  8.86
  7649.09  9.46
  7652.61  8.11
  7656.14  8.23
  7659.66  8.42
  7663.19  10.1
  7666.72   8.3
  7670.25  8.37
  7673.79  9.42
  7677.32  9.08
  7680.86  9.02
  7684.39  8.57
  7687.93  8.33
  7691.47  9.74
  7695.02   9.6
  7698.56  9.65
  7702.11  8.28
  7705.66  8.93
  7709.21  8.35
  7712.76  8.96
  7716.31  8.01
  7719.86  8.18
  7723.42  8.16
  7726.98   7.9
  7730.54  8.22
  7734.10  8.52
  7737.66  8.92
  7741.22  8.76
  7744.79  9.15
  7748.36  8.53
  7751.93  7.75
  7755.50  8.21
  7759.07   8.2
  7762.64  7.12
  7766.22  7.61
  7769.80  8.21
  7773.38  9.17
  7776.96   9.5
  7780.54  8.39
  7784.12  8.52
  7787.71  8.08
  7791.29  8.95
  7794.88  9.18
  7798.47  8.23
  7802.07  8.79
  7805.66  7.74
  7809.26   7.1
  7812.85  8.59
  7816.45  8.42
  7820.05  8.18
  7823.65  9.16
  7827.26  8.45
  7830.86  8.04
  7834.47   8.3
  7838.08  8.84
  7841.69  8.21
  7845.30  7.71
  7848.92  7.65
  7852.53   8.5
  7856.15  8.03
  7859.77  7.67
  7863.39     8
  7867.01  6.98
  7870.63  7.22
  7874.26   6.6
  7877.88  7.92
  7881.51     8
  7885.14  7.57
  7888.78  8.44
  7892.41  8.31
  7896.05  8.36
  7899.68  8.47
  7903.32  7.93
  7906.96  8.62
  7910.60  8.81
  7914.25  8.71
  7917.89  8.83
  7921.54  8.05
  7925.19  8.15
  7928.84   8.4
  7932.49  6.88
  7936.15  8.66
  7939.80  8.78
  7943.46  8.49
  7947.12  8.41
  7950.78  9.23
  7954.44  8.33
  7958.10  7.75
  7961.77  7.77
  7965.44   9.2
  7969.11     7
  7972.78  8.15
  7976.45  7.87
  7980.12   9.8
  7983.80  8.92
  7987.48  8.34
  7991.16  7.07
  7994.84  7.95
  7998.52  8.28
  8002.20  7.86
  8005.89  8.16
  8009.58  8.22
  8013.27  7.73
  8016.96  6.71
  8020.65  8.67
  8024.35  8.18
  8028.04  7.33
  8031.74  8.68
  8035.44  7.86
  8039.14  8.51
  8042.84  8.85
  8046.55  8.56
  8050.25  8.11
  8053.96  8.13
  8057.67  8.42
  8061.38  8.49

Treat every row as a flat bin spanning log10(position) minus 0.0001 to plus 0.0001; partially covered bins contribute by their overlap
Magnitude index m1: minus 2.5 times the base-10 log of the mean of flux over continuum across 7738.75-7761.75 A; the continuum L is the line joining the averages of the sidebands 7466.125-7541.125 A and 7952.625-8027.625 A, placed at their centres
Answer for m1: 0.02 mag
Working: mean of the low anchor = 8.98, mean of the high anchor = 8.08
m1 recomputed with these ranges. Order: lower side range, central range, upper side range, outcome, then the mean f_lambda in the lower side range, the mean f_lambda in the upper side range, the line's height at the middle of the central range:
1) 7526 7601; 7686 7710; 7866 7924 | -0.04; 9.11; 8.07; 8.69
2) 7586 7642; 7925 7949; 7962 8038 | 0.00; 9.33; 8.1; 8.3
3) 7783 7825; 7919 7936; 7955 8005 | 0.03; 8.4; 8.16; 8.23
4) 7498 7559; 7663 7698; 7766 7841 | -0.04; 8.96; 8.46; 8.69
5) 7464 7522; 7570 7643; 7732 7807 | -0.06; 9.04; 8.46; 8.8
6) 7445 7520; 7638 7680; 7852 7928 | -0.04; 8.99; 8.05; 8.58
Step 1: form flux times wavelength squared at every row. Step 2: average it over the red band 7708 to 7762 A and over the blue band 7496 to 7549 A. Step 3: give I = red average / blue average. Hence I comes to 1.0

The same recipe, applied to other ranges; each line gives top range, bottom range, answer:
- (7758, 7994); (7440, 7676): 0.99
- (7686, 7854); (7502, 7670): 0.98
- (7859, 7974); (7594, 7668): 0.96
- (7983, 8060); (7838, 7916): 1.05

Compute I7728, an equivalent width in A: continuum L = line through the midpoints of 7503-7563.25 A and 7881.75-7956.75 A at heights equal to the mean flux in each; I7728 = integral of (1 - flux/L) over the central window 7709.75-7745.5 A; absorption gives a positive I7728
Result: 0.9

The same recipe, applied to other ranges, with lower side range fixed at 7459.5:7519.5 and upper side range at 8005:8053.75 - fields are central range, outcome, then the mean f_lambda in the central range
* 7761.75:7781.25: 0.4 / 8.38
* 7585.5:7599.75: -1.3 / 9.63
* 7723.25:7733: 0.6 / 8.11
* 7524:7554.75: -0.1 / 8.95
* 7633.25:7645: -0.6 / 9.19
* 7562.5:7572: 0.2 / 8.68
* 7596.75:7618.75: -1.9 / 9.58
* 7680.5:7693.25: -0.3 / 8.9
